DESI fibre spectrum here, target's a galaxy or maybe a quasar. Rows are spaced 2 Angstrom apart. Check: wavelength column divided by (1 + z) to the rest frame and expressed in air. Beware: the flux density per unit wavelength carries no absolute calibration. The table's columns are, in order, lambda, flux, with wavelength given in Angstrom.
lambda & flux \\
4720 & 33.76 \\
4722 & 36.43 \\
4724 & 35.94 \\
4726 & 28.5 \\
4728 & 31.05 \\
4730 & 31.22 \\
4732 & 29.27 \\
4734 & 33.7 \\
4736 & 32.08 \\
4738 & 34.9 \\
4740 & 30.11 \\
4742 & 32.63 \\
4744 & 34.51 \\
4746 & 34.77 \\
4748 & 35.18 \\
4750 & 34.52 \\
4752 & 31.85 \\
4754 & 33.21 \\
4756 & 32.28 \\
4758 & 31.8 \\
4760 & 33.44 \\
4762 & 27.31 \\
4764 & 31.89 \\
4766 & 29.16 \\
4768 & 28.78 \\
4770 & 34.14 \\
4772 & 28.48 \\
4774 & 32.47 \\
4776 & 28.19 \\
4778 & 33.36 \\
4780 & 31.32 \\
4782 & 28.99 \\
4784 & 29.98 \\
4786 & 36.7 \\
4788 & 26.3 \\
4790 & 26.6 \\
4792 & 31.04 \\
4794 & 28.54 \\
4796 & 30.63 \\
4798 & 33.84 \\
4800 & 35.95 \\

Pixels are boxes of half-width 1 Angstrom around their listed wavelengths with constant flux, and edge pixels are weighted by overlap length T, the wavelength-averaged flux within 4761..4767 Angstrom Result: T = 29.5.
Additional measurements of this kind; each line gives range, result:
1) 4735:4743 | 32.4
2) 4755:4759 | 32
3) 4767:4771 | 31.5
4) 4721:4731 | 32.6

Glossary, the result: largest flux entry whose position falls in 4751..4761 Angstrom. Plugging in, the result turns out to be 33.44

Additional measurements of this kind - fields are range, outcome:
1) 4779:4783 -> 31.32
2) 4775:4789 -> 36.7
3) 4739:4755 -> 35.18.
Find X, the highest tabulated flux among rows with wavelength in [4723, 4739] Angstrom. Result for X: 35.94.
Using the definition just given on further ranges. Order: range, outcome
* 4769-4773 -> 34.14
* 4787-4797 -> 31.04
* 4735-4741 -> 34.9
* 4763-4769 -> 31.89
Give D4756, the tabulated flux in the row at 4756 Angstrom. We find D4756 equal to 32.28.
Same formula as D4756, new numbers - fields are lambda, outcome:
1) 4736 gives 32.08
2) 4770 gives 34.14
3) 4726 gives 28.5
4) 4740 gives 30.11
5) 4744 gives 34.51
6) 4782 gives 28.99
